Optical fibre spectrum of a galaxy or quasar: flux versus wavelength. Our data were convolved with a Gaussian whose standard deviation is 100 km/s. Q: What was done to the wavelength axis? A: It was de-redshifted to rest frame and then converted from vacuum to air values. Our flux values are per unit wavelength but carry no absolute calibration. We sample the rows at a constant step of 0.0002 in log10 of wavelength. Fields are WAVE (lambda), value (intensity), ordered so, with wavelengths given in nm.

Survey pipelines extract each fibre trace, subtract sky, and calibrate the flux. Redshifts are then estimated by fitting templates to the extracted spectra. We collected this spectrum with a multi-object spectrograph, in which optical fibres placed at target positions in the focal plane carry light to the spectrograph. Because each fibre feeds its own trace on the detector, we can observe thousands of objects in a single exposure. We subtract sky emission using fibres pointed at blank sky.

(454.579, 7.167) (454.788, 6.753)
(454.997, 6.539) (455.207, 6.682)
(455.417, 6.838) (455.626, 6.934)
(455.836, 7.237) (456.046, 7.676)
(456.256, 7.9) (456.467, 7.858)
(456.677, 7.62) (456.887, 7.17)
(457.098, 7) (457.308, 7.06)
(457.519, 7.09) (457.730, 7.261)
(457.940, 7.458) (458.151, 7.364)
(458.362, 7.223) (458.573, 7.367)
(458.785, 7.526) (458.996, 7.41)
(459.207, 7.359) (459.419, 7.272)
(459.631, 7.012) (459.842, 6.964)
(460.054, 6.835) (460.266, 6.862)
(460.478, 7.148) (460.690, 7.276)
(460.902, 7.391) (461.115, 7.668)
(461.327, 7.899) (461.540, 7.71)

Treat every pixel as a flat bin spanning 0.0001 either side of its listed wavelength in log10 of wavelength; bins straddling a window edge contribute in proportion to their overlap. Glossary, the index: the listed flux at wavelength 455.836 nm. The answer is 7.237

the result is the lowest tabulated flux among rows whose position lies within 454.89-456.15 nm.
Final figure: 6.539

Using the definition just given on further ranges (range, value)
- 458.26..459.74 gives 7.012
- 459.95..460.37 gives 6.835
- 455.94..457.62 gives 7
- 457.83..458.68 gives 7.223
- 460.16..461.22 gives 6.862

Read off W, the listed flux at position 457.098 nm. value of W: 7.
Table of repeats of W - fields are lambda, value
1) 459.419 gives 7.272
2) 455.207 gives 6.682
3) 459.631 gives 7.012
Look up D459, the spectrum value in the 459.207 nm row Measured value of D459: 7.359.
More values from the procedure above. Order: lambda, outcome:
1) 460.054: 6.835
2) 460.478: 7.148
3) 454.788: 6.753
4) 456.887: 7.17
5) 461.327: 7.899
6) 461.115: 7.668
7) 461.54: 7.71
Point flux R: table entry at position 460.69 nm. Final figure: 7.276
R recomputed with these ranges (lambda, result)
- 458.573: 7.367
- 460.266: 6.862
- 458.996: 7.41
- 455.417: 6.838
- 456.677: 7.62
